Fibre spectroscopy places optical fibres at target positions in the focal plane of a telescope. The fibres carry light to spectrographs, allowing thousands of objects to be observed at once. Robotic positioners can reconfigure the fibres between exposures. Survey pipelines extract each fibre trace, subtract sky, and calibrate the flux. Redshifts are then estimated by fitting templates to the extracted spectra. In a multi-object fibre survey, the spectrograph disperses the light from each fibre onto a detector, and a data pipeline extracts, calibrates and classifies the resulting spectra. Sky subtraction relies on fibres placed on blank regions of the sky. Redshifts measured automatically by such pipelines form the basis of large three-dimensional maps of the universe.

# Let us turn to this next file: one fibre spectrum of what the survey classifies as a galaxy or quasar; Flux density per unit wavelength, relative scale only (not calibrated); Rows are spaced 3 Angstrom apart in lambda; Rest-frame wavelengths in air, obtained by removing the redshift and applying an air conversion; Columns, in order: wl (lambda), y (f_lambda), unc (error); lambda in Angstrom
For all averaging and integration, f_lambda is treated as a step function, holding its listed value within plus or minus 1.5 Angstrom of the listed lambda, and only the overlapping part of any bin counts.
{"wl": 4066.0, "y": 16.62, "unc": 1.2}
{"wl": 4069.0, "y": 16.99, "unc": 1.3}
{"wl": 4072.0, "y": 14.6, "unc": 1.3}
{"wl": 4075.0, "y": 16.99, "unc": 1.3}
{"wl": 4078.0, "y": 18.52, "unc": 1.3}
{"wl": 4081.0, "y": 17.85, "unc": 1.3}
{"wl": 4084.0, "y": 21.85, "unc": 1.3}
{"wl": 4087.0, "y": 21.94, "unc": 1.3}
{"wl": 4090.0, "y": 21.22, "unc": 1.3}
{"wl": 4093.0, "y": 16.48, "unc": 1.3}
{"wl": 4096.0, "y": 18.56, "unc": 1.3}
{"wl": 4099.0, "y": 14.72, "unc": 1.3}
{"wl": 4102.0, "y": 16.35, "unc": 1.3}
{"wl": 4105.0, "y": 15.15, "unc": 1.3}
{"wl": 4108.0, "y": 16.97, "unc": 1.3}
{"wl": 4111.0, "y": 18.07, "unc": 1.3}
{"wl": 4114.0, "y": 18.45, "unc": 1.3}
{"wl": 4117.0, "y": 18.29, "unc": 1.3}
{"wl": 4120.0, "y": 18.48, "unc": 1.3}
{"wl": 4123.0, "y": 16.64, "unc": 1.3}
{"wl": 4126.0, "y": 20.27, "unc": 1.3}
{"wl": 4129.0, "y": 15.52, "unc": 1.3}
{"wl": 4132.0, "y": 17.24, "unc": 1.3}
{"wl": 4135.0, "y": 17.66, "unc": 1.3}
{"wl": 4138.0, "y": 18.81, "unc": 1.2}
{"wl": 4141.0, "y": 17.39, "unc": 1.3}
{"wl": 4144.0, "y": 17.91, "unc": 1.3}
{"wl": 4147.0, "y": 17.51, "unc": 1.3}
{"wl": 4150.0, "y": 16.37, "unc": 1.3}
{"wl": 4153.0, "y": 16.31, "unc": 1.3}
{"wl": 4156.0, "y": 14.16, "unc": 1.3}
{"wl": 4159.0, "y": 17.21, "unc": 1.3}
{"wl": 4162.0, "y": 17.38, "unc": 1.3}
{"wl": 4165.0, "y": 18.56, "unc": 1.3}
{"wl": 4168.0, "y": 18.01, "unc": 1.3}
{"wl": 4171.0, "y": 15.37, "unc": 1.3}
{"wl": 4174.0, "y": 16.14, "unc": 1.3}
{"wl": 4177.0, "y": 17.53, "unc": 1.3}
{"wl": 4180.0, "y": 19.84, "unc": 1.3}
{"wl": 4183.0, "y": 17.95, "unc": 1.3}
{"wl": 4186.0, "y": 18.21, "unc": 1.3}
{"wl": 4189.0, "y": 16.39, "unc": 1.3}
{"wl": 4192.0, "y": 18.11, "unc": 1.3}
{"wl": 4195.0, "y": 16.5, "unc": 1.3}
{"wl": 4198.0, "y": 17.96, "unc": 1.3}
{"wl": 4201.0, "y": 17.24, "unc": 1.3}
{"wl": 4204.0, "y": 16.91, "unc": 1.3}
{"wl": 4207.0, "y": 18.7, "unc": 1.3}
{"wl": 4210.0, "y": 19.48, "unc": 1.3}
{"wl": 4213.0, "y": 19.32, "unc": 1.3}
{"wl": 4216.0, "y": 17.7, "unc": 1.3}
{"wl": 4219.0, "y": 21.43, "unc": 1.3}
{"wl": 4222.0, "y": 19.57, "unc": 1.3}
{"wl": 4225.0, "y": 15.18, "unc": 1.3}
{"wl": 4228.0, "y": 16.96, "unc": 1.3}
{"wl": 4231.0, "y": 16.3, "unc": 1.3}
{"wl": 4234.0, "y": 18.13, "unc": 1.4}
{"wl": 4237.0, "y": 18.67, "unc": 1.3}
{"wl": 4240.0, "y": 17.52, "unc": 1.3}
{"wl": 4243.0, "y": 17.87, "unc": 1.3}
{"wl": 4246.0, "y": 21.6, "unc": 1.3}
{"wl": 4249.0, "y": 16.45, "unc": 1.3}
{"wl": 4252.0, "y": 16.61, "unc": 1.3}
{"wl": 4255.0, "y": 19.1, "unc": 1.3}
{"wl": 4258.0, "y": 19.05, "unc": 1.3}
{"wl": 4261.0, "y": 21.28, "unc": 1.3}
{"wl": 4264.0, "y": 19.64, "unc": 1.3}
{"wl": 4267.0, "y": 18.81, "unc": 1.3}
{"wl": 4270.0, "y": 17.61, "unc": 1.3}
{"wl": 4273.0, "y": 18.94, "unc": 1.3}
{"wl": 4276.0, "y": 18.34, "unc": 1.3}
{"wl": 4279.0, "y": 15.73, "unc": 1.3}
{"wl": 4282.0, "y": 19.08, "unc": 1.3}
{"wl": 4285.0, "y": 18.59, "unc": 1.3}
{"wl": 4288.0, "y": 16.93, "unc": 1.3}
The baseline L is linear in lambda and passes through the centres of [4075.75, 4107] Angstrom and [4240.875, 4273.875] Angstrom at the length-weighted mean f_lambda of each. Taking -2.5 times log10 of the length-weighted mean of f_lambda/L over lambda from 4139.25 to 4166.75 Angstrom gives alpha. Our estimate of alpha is 0.09 mag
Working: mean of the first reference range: 18.2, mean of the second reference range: 18.8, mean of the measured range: 17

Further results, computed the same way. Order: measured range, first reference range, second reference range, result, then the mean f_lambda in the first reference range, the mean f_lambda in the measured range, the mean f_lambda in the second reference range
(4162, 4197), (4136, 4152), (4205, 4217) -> 0.042 mag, 17.6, 17.5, 18.8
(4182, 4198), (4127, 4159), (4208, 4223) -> 0.067 mag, 17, 17.5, 19.5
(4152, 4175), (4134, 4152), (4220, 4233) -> 0.052 mag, 17.6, 16.7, 17.2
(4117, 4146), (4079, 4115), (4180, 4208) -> 0.011 mag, 18.1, 17.8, 17.7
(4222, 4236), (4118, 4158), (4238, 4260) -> 0.071 mag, 17.3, 17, 18.4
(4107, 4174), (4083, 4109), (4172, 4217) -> 0.038 mag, 18.1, 17.4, 17.8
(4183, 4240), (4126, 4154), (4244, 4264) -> 0.029 mag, 17.4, 17.9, 19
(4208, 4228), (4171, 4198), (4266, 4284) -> -0.056 mag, 17.5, 18.6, 18.1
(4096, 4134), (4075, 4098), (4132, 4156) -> 0.059 mag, 19.2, 17.2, 17.2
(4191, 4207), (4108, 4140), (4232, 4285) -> 0.047 mag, 17.9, 17.4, 18.5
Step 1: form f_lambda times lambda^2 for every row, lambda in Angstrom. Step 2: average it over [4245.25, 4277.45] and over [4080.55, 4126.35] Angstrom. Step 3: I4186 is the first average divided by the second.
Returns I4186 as 1.1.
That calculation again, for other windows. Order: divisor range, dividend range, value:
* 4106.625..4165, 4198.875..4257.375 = 1.09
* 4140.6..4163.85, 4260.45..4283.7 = 1.17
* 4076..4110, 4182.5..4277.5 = 1.08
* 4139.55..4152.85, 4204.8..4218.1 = 1.13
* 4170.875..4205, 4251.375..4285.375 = 1.11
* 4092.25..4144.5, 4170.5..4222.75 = 1.08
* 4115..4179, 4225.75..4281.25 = 1.11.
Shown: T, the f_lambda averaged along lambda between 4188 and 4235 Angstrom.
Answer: 17.9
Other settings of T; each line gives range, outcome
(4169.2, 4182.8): 17.3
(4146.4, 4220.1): 17.6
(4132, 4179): 17.1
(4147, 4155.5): 16.3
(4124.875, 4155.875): 17.3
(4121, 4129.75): 17.7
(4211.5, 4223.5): 19.5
